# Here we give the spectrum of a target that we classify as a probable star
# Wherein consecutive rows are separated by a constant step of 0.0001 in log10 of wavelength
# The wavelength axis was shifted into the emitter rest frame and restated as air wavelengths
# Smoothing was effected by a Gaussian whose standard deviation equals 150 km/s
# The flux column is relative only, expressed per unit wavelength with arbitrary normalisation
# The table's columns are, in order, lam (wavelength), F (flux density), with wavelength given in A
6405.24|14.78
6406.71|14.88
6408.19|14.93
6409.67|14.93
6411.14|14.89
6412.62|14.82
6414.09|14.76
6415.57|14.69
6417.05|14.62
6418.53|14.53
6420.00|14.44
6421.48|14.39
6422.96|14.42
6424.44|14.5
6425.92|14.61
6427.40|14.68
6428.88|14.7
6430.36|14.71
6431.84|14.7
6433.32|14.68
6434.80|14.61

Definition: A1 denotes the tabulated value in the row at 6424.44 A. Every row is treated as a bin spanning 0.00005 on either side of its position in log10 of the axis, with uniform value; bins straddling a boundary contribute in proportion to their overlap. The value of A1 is 14.5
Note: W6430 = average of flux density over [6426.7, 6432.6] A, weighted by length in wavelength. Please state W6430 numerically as 14.7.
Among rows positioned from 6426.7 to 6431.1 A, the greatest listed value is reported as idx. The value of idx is 14.71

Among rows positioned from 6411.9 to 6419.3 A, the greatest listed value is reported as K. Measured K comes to 14.82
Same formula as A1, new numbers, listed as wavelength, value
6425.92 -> 14.61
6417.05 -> 14.62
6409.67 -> 14.93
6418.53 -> 14.53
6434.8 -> 14.61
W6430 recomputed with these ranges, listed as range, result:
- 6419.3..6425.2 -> 14.4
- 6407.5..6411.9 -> 14.9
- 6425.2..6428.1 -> 14.6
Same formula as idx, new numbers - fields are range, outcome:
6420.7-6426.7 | 14.61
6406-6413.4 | 14.93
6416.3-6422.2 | 14.62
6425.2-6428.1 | 14.68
